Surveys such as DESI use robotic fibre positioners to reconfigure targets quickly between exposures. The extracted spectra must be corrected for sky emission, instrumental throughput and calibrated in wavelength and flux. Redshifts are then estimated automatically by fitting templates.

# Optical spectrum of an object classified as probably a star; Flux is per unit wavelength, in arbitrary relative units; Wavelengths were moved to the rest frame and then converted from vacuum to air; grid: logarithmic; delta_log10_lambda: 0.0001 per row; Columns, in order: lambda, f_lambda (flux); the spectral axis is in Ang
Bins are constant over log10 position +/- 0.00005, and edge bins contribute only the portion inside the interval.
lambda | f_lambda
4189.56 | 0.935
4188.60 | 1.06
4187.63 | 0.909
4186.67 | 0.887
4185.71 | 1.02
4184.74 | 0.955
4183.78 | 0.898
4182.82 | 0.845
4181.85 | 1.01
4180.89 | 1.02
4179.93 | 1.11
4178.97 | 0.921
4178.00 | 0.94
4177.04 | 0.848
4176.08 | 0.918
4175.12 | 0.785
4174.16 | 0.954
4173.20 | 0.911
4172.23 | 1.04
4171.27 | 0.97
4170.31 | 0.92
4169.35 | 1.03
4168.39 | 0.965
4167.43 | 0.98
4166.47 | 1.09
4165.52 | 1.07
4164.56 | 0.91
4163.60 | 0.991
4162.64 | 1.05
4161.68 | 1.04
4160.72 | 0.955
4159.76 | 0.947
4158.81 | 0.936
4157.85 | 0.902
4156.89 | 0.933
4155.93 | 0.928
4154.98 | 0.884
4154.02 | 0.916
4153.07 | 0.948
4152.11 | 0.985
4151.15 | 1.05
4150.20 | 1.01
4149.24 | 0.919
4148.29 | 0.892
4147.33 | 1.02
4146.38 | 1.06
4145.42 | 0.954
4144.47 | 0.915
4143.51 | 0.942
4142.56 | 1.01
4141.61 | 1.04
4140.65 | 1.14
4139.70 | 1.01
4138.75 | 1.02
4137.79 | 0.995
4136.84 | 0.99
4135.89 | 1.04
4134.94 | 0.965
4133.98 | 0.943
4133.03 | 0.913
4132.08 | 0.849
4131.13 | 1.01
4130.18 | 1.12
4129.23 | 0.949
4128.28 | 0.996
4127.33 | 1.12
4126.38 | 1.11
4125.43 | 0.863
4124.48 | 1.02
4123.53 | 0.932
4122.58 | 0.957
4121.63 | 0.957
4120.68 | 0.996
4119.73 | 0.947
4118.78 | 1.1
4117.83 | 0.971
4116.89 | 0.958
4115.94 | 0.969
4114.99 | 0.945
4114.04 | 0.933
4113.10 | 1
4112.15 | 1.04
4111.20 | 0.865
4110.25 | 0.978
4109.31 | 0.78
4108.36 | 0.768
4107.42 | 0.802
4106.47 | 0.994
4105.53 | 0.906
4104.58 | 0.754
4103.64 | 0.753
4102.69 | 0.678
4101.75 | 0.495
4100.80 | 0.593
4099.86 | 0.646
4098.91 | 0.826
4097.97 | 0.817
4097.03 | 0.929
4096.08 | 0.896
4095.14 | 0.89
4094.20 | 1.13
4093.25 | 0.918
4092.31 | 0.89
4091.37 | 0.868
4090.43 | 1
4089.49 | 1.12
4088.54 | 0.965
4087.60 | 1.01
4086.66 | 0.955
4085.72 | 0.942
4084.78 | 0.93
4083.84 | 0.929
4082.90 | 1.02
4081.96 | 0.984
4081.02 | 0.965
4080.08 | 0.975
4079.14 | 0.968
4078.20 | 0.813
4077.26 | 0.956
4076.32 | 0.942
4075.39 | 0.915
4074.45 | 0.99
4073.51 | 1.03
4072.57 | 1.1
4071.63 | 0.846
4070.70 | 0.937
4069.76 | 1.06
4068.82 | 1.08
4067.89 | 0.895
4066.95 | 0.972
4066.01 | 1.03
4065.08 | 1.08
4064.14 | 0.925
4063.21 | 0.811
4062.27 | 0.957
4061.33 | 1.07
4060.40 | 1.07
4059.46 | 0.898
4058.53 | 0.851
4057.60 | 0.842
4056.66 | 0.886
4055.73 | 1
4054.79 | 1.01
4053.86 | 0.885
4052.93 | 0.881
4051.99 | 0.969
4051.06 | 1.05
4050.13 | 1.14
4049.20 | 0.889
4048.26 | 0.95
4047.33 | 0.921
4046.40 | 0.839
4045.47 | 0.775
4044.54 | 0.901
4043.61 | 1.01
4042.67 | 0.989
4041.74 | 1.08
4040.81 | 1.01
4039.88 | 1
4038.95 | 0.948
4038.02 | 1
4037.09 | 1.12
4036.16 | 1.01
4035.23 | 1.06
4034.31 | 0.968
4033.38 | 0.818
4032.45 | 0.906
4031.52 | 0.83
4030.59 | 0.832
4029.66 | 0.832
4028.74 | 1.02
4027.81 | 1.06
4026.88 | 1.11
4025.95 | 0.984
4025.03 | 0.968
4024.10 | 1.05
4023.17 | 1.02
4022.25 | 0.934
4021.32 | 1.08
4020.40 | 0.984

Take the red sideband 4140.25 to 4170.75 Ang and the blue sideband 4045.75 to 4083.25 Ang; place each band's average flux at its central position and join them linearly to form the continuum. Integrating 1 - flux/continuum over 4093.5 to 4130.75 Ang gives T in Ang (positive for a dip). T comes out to 2.4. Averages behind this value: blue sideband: 0.959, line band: 0.908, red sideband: 0.979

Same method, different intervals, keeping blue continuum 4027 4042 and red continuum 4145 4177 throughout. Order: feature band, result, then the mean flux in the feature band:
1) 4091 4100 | 0.72 Ang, 0.89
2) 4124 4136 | -0.31 Ang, 0.991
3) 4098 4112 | 2.68 Ang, 0.782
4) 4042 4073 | 0.43 Ang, 0.956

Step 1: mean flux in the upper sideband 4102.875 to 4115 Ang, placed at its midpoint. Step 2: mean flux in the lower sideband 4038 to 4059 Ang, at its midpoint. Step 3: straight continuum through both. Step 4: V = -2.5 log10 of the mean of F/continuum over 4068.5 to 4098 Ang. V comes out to -0.06 mag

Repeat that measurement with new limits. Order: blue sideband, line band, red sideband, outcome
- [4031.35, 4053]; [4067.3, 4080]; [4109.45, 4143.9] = 0.009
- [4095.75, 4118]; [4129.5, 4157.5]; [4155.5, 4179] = -0.076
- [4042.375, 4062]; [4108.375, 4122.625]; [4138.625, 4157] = 0.016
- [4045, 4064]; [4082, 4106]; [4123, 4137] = 0.102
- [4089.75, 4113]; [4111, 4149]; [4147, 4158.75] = -0.097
